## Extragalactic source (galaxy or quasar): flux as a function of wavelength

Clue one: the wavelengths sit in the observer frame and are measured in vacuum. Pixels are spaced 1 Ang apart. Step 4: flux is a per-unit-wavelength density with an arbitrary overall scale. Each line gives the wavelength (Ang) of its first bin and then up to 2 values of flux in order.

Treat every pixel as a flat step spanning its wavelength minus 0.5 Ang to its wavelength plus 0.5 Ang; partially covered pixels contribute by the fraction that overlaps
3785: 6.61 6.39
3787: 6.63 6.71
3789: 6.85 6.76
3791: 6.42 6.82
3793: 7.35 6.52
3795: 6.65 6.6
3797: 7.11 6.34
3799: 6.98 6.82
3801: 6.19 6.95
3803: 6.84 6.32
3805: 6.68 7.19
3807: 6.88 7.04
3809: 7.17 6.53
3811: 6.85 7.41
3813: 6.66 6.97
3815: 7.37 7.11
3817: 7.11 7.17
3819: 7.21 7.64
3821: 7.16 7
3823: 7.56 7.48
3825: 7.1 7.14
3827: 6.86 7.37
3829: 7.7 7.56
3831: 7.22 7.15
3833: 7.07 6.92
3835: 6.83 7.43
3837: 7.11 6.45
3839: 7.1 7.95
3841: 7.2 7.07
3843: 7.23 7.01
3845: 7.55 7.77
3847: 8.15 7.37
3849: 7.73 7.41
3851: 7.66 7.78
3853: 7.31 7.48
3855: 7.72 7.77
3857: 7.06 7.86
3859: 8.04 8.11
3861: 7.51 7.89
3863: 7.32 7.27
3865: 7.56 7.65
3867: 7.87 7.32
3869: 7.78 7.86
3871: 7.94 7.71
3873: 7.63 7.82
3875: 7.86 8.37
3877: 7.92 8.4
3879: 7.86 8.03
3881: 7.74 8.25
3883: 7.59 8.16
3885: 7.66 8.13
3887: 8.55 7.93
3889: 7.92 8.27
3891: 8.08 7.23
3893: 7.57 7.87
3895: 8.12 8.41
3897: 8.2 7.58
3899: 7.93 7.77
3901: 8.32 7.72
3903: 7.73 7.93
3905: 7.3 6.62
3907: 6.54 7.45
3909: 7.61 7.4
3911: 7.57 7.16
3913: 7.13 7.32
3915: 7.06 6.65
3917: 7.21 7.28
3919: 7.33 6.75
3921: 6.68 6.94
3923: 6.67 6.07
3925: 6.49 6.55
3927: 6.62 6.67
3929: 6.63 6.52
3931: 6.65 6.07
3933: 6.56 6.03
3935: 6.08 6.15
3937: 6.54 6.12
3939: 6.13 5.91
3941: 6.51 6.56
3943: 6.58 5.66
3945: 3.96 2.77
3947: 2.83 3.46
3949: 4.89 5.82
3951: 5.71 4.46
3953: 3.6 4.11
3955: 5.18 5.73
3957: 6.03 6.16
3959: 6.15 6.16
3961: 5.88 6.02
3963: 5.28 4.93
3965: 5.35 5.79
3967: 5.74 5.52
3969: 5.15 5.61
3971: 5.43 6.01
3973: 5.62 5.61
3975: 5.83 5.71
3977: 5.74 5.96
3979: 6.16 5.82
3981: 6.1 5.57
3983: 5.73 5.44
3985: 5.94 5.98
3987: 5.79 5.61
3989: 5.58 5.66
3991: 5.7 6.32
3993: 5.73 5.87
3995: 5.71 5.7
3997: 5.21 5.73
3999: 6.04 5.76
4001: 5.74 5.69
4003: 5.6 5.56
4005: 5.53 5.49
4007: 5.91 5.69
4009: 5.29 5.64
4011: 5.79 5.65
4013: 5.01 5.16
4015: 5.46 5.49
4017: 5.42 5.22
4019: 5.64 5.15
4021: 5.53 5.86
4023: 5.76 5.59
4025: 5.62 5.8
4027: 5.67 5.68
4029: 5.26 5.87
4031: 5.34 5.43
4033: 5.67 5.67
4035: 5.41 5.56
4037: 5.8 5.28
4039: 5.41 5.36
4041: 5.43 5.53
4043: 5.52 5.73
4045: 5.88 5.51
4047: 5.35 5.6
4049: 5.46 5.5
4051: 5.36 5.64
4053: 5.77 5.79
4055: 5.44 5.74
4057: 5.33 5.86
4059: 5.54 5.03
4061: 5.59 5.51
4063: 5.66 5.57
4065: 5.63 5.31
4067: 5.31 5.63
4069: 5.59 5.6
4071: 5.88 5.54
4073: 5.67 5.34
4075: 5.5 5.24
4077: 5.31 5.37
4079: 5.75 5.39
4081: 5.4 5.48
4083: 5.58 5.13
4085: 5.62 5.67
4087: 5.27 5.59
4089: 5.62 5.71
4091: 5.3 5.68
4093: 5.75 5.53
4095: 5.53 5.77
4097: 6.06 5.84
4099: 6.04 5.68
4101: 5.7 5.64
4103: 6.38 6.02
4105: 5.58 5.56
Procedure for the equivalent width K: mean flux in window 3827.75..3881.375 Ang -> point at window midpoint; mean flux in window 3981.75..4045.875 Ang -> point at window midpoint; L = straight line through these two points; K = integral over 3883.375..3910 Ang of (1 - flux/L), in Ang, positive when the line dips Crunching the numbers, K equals -2.8 Ang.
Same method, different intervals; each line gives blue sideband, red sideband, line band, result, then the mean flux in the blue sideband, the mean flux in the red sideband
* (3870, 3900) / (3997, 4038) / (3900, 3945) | 3.1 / 7.95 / 5.57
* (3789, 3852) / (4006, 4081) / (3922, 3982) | 4.6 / 7.1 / 5.53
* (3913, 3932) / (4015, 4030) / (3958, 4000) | 2.4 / 6.77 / 5.56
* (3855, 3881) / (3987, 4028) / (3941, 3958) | 4.2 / 7.77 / 5.62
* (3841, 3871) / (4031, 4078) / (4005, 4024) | 1.4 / 7.59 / 5.53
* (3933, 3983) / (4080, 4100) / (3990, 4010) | -0.5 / 5.53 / 5.61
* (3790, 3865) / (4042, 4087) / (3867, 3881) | -2.1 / 7.19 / 5.53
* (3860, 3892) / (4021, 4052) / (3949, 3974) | 4.4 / 7.86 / 5.56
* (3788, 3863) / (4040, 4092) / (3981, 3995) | 0.7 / 7.18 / 5.52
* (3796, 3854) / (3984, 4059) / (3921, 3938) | -0.3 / 7.15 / 5.6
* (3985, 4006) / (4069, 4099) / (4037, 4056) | 0.3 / 5.73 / 5.56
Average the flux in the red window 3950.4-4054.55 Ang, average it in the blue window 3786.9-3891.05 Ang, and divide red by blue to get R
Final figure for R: 0.76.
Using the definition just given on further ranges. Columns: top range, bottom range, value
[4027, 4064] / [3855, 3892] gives 0.71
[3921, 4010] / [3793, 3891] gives 0.77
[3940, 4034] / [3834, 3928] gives 0.73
